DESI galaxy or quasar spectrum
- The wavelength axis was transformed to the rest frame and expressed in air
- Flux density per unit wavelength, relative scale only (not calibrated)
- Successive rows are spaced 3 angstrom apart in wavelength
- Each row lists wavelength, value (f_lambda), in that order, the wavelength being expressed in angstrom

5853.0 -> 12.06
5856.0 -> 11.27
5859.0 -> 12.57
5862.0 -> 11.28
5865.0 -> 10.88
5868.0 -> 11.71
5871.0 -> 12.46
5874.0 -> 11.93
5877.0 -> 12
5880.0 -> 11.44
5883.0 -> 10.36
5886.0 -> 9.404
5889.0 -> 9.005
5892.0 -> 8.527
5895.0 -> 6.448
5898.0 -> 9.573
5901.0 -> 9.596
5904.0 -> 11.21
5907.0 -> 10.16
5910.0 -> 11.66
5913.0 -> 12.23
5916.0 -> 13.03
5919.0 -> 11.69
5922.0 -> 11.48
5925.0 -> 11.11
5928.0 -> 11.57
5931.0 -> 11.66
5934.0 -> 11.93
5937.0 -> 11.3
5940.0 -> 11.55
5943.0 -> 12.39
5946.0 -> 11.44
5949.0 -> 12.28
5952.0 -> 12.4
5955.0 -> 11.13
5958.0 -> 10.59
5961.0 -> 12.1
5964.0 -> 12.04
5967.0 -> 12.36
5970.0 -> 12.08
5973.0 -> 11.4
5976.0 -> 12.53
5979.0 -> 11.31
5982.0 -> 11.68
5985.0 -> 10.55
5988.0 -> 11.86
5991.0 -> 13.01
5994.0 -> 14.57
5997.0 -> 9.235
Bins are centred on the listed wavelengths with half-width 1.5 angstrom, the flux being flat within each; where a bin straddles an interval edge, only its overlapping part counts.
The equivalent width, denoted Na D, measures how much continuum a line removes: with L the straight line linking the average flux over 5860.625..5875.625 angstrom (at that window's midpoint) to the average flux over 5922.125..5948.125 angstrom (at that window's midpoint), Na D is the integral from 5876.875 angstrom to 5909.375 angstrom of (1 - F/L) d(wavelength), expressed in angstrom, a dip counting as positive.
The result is 5.3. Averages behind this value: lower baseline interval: 11.7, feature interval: 9.75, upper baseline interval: 11.6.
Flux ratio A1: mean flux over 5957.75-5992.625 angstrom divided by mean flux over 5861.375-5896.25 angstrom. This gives 1.1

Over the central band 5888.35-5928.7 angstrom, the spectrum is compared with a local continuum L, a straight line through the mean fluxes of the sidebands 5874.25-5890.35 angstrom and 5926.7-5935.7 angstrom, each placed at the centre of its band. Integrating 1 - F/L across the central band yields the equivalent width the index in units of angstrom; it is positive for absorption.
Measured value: 2.4 angstrom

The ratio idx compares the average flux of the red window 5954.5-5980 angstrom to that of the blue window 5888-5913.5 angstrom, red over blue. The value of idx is 1.2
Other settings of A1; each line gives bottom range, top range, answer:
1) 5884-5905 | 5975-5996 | 1.34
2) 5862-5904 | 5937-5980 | 1.14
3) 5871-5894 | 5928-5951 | 1.13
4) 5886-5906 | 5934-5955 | 1.30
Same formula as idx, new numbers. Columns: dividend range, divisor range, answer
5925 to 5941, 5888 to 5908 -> 1.26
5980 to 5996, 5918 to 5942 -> 1.06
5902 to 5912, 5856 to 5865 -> 0.94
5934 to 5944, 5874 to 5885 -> 1.04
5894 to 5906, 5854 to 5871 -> 0.80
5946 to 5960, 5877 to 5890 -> 1.12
